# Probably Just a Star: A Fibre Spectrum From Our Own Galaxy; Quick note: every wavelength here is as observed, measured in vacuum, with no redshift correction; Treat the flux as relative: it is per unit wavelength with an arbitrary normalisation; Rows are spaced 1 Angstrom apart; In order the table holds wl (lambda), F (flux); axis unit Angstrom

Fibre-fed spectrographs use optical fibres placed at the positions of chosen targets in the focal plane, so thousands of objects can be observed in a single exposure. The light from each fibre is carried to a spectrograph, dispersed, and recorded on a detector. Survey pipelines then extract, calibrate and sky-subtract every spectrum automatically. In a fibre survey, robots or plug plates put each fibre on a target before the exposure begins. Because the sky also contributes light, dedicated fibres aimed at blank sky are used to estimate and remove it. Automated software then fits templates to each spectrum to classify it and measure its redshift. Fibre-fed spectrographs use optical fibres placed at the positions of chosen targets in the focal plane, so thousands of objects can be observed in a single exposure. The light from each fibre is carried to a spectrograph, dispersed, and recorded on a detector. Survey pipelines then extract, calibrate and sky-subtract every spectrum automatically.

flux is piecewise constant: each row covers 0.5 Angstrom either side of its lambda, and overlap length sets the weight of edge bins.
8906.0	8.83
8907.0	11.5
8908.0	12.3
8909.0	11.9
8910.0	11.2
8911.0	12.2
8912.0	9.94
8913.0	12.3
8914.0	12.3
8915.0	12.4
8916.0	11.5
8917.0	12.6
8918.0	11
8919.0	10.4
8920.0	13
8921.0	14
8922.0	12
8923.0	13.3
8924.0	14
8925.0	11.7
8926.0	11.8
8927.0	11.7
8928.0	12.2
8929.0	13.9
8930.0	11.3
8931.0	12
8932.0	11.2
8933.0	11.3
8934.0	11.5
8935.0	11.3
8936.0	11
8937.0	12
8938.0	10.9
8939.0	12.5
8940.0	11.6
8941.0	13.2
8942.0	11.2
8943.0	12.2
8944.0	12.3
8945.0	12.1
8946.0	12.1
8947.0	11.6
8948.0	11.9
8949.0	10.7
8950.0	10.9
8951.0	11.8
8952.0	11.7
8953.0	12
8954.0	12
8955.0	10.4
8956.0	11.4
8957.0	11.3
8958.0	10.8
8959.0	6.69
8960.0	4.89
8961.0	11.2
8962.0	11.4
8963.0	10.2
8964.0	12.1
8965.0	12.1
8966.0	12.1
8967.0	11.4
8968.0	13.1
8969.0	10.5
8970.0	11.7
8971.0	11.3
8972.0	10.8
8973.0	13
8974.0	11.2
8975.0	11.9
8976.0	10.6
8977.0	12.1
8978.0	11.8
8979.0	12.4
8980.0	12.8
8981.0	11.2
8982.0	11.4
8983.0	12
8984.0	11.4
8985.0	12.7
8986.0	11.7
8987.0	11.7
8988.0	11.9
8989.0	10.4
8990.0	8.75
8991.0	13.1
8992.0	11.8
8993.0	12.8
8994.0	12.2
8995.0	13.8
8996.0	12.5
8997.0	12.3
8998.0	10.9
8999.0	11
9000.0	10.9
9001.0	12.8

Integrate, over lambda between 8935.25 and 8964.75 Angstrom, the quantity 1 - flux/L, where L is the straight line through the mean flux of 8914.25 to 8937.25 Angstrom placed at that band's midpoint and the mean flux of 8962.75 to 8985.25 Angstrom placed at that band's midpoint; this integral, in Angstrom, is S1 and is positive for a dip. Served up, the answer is 1.77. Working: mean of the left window 12.1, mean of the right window 11.7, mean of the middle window 11.2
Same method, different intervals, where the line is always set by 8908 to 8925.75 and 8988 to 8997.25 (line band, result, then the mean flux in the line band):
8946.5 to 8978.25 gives 2.3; 11.1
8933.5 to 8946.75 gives 0.2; 11.8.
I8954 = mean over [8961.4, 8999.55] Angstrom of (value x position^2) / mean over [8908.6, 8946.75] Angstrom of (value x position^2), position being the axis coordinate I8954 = 0.99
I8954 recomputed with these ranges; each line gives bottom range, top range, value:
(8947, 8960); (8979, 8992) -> 1.09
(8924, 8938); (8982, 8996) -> 1.02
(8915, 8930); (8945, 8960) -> 0.89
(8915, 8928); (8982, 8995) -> 0.98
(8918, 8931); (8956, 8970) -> 0.87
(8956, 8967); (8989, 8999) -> 1.15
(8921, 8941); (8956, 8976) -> 0.92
